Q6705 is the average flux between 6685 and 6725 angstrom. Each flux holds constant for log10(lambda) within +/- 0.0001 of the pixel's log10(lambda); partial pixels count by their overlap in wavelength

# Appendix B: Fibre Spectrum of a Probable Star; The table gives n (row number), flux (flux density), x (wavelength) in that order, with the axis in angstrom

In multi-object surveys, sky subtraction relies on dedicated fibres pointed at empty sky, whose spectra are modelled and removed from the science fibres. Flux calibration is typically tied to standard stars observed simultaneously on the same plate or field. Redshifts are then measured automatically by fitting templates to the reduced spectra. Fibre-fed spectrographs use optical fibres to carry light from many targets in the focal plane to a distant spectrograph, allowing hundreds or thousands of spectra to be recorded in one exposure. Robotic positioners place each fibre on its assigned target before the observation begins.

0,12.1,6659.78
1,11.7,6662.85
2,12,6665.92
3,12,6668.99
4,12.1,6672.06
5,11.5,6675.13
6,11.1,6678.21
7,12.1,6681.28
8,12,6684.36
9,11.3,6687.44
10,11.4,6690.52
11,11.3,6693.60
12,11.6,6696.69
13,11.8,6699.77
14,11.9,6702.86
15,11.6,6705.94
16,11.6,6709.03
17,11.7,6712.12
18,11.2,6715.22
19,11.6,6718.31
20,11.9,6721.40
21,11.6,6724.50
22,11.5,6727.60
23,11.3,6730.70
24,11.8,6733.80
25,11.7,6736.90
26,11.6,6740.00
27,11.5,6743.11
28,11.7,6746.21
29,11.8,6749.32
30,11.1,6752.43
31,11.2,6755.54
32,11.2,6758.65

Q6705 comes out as 11.6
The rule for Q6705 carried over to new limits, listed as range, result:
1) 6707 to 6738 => 11.6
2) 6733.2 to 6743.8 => 11.6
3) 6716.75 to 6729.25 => 11.6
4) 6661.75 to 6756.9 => 11.6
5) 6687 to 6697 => 11.4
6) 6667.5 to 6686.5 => 11.8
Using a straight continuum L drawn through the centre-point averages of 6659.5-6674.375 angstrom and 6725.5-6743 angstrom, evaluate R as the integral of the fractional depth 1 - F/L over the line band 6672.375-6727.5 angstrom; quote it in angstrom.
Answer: 0.7 angstrom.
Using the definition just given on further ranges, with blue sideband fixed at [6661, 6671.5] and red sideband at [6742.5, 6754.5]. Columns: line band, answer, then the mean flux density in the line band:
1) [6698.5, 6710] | 0.01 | 11.7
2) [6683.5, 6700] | 0.37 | 11.5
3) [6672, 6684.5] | 0.18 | 11.7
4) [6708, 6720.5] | 0.15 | 11.5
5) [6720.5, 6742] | -0.03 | 11.6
